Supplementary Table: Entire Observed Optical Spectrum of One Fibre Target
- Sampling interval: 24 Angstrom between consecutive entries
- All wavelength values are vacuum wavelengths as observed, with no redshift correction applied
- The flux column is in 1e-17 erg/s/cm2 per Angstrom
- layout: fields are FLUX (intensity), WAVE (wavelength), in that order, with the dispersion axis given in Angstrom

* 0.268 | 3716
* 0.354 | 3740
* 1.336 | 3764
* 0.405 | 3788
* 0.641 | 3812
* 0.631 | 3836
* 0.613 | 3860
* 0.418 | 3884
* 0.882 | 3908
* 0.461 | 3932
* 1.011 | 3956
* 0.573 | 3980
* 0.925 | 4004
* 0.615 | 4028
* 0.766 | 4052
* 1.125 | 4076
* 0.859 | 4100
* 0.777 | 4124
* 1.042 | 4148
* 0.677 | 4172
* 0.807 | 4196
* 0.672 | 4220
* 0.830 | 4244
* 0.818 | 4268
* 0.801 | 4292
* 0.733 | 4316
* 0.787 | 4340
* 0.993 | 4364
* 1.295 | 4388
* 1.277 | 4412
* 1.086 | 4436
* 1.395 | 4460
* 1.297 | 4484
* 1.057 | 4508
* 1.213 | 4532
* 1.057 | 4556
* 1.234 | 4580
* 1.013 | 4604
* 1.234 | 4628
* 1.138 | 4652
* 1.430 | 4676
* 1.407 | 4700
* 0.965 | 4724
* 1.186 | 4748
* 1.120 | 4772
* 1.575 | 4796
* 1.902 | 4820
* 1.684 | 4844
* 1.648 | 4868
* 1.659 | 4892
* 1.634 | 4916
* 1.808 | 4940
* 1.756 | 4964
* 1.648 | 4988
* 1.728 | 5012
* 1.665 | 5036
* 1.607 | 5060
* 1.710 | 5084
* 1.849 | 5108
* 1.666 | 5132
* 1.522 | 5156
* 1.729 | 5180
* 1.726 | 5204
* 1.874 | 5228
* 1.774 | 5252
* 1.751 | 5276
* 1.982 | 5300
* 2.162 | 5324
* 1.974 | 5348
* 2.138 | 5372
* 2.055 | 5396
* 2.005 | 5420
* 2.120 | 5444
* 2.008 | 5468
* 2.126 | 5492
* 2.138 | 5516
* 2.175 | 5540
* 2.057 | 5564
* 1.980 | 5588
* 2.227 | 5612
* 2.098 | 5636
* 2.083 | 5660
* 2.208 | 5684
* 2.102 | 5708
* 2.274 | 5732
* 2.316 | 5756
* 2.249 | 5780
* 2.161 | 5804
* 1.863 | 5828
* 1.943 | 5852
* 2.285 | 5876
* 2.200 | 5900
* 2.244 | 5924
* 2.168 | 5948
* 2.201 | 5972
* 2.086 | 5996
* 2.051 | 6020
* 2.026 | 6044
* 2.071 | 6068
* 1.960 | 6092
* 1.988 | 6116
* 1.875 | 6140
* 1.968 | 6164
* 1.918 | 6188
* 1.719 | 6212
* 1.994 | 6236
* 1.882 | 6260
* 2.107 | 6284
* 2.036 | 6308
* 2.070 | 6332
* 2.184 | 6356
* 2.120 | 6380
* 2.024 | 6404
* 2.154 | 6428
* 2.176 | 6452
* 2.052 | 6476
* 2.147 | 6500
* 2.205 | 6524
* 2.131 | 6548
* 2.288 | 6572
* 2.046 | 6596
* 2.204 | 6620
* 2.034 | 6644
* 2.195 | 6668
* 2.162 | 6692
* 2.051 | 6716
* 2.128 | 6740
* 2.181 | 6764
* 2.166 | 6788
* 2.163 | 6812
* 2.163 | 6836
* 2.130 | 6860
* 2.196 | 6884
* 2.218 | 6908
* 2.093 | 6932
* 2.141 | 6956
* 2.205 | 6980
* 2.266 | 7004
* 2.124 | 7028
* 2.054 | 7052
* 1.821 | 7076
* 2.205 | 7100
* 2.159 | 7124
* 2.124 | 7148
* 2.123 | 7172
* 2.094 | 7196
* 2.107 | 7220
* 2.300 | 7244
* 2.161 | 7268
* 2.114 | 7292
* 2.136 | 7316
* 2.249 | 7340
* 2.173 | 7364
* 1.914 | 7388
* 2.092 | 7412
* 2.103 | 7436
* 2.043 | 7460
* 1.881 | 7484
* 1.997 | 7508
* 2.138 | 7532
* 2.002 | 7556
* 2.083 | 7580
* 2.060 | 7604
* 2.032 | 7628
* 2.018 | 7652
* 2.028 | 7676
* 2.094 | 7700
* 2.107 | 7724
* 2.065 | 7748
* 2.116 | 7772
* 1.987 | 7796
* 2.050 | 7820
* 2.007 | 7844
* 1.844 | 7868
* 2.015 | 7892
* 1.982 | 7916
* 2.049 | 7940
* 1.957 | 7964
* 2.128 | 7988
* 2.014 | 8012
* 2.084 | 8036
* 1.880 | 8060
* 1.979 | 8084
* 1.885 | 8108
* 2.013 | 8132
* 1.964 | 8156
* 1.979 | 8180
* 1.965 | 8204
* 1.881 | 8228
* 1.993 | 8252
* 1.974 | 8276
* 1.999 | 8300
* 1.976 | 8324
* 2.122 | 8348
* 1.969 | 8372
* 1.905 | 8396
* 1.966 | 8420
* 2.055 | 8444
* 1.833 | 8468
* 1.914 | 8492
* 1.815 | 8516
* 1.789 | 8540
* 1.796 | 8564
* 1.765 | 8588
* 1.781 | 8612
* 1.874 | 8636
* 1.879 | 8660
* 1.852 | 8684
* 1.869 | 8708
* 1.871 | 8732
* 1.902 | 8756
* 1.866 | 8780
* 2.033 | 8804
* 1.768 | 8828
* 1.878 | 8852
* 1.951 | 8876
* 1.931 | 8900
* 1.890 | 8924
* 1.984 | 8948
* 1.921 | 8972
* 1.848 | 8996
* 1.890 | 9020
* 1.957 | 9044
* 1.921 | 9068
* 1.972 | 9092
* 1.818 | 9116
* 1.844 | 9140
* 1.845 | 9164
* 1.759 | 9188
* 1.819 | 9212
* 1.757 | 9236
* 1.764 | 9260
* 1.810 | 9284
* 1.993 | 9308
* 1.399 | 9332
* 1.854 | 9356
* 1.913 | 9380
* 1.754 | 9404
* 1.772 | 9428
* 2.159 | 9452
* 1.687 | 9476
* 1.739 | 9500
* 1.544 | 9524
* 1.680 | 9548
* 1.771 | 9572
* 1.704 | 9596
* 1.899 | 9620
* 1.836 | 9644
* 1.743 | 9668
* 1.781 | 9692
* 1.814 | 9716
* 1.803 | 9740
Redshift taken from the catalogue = 0.20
